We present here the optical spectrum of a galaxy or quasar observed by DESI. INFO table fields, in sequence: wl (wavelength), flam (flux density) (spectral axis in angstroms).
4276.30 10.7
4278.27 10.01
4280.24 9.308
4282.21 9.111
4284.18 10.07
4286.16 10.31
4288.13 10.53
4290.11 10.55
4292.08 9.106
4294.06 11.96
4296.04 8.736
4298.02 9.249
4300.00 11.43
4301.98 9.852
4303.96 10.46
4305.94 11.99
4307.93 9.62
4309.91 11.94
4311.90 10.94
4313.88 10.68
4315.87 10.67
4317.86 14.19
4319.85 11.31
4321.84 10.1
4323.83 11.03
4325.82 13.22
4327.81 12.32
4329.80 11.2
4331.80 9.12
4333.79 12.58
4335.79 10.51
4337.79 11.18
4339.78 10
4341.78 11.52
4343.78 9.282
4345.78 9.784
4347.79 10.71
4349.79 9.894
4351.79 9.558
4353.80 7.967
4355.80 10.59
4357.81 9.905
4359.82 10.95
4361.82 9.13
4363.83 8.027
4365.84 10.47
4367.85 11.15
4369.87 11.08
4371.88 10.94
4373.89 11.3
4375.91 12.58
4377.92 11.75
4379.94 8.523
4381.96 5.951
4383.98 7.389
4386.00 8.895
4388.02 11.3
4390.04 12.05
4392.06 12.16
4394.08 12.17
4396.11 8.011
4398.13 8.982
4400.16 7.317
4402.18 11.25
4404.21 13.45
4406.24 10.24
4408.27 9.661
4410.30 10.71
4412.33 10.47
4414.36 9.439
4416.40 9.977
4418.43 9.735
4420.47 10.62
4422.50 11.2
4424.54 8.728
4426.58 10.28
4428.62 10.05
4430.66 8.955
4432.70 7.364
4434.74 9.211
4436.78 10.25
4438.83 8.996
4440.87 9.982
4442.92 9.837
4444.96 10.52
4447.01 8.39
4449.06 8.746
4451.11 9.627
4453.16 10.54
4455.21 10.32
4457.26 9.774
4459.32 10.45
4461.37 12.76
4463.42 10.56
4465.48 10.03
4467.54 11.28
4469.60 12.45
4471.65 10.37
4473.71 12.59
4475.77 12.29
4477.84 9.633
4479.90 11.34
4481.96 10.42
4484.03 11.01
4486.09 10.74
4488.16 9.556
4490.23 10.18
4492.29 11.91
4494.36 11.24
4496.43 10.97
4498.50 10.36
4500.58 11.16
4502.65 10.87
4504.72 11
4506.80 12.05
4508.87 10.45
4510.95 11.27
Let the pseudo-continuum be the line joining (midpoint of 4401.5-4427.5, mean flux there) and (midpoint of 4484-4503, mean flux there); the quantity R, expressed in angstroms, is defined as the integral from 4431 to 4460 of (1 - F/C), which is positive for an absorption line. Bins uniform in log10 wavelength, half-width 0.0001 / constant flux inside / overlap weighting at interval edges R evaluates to 2.8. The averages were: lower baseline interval 10.4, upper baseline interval 10.8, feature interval 9.55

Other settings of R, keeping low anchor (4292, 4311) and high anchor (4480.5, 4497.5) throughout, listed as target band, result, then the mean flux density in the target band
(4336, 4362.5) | 1.27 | 10.1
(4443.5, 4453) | 1.11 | 9.46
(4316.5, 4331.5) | -1.74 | 11.7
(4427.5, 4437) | 1.42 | 9.09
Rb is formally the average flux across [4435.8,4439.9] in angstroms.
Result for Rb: 9.62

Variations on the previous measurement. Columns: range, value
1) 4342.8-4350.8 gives 9.92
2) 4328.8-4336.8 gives 10.8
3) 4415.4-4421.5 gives 10.1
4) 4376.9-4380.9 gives 10.2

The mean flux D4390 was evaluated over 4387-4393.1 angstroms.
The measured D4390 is 11.8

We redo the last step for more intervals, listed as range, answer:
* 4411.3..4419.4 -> 9.91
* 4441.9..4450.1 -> 9.38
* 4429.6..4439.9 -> 8.97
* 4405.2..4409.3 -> 9.97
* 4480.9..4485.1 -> 10.7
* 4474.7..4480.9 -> 11.1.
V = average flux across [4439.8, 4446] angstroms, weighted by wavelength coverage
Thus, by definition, 10.1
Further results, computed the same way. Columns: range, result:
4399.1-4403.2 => 9.29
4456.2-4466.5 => 10.7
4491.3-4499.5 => 11.1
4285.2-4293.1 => 10.1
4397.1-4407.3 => 10.2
